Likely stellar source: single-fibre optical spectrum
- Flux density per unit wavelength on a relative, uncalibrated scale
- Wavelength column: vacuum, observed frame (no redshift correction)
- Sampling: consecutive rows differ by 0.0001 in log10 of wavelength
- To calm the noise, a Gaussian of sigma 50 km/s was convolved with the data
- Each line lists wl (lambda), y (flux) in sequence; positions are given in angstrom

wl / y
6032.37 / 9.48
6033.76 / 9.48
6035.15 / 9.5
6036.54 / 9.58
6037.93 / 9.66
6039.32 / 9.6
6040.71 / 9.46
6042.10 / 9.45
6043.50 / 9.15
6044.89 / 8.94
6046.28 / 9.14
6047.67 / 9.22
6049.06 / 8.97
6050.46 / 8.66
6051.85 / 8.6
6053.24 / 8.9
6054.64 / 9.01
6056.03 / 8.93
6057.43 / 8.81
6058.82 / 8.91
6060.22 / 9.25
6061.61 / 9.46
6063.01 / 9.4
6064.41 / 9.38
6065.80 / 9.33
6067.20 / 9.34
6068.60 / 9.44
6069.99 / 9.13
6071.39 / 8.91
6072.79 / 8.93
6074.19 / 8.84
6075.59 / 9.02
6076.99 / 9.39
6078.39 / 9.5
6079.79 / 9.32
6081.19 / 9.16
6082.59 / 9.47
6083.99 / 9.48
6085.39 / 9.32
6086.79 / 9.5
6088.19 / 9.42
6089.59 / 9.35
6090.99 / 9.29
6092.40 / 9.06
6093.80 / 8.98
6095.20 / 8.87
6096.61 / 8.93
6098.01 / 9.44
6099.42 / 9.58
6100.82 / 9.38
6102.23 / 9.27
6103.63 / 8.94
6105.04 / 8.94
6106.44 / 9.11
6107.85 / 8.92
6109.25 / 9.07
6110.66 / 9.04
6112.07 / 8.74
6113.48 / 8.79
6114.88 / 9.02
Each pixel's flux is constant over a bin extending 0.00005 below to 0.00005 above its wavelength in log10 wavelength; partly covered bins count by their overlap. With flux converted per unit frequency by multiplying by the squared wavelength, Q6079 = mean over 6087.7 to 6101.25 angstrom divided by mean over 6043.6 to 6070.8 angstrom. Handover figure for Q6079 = 1.03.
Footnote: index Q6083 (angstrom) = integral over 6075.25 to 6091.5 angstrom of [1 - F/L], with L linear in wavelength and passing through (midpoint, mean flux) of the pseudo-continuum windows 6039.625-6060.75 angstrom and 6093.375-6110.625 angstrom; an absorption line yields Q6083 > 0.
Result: -0.5 angstrom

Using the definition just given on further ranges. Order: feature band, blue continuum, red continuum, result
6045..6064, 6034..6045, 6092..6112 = 0.68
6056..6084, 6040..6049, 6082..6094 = 0.22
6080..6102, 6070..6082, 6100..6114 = -0.49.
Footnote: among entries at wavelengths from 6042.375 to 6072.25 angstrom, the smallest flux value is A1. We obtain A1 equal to 8.6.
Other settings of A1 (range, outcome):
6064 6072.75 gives 8.91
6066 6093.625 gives 8.84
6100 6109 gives 8.92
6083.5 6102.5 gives 8.87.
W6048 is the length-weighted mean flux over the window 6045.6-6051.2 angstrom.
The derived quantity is 9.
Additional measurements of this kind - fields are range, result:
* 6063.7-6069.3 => 9.38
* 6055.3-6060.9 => 8.97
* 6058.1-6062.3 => 9.22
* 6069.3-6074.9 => 8.94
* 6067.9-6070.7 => 9.3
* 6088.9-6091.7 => 9.3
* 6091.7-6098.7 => 9.06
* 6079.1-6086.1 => 9.36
